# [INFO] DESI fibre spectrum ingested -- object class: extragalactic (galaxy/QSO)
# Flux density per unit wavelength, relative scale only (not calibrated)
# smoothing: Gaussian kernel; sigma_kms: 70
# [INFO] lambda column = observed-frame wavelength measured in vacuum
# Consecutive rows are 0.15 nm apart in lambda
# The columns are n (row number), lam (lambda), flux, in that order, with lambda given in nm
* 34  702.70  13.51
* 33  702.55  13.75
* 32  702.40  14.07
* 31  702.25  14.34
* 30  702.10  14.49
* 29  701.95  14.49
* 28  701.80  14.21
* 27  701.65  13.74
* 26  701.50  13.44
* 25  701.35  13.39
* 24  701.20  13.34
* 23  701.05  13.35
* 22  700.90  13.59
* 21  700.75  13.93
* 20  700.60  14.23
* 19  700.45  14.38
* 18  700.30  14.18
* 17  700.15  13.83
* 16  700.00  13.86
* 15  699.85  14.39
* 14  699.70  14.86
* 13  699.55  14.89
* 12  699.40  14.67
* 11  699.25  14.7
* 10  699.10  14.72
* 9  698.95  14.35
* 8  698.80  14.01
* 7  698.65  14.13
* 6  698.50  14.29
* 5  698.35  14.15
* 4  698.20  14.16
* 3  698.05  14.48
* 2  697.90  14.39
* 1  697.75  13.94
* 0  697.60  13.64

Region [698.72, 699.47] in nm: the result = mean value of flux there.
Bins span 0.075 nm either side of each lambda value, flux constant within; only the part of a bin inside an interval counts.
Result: 14.5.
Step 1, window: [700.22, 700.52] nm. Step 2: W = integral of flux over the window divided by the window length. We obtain 14.3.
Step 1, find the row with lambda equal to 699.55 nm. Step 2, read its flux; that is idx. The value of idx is 14.89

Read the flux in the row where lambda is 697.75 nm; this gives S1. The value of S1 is 13.94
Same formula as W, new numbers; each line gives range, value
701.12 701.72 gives 13.5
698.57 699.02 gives 14.2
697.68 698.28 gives 14.2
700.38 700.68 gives 14.3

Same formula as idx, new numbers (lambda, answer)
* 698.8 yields 14.01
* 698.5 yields 14.29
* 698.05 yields 14.48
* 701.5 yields 13.44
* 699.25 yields 14.7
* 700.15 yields 13.83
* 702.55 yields 13.75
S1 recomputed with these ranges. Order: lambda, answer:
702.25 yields 14.34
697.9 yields 14.39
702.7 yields 13.51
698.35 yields 14.15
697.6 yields 13.64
